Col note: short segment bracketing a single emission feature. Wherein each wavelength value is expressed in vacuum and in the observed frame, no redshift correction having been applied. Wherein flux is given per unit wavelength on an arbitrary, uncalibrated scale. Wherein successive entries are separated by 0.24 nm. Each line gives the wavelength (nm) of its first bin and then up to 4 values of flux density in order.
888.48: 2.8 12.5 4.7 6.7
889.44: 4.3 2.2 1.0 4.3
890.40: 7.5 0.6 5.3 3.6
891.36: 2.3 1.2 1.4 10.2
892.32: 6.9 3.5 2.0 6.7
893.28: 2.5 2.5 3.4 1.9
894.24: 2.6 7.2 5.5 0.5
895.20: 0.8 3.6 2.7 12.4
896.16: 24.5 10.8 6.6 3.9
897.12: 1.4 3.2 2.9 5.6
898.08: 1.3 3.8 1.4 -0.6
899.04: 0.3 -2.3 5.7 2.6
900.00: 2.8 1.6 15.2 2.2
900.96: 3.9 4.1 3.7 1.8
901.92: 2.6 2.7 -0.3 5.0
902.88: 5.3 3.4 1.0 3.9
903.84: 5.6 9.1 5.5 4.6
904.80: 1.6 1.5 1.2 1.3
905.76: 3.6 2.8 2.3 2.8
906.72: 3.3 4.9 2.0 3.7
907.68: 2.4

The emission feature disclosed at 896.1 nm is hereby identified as H-beta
